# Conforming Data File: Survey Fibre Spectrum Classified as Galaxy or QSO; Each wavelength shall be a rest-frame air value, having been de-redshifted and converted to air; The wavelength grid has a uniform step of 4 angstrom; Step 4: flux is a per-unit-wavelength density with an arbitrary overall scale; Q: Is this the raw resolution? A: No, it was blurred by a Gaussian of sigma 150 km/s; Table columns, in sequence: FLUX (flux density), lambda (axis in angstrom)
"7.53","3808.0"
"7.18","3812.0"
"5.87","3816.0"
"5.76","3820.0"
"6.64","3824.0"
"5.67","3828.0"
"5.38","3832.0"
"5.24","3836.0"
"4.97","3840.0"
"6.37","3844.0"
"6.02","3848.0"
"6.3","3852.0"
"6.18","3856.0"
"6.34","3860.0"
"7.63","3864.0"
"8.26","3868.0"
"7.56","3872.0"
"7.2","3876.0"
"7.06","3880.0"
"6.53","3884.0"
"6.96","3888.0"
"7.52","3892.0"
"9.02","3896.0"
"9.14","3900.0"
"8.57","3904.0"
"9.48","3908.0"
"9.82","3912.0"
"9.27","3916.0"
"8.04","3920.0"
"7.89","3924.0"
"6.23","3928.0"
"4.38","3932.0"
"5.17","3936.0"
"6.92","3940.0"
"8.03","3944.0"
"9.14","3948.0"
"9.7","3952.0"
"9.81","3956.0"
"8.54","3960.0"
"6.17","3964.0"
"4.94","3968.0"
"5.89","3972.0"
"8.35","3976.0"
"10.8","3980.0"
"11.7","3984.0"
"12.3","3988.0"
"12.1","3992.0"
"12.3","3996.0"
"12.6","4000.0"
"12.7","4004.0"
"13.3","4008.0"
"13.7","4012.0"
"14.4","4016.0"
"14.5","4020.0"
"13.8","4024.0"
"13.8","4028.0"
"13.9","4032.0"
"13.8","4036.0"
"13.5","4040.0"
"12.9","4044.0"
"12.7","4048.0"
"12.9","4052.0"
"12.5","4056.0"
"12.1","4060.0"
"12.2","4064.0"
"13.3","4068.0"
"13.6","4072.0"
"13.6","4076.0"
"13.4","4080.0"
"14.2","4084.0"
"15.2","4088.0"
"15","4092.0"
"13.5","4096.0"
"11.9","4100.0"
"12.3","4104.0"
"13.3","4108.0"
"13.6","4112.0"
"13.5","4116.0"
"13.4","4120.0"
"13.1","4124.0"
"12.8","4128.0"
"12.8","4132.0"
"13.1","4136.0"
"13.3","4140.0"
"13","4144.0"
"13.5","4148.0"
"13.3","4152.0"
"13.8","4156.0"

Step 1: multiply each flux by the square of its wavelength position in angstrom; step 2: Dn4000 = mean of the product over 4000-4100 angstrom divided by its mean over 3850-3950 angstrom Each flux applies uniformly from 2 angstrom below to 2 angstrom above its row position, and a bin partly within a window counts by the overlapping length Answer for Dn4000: 1.9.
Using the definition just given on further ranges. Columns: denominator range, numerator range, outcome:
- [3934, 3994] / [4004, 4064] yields 1.60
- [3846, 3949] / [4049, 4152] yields 1.96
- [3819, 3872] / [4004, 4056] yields 2.37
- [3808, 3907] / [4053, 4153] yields 2.19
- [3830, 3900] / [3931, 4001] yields 1.37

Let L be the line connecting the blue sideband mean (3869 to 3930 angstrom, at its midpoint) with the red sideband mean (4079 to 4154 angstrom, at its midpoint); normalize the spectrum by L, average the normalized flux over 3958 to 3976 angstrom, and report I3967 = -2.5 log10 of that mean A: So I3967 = 0.42 mag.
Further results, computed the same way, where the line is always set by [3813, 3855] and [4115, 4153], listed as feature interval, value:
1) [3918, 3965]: 0.131 mag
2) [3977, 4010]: -0.234 mag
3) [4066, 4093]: -0.182 mag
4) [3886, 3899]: -0.091 mag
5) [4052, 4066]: -0.094 mag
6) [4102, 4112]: -0.038 mag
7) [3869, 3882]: -0.074 mag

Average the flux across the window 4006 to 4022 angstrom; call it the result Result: 14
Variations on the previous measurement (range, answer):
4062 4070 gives 12.8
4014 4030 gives 14.1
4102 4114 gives 13.1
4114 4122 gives 13.4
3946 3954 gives 9.42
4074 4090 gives 14.1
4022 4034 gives 13.8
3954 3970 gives 7.37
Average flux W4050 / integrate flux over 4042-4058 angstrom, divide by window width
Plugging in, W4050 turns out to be 12.8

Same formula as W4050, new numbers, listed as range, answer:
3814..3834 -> 5.86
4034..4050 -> 13.2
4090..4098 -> 14.2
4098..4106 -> 12.1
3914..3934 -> 7.16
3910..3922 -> 9.04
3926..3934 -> 5.3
